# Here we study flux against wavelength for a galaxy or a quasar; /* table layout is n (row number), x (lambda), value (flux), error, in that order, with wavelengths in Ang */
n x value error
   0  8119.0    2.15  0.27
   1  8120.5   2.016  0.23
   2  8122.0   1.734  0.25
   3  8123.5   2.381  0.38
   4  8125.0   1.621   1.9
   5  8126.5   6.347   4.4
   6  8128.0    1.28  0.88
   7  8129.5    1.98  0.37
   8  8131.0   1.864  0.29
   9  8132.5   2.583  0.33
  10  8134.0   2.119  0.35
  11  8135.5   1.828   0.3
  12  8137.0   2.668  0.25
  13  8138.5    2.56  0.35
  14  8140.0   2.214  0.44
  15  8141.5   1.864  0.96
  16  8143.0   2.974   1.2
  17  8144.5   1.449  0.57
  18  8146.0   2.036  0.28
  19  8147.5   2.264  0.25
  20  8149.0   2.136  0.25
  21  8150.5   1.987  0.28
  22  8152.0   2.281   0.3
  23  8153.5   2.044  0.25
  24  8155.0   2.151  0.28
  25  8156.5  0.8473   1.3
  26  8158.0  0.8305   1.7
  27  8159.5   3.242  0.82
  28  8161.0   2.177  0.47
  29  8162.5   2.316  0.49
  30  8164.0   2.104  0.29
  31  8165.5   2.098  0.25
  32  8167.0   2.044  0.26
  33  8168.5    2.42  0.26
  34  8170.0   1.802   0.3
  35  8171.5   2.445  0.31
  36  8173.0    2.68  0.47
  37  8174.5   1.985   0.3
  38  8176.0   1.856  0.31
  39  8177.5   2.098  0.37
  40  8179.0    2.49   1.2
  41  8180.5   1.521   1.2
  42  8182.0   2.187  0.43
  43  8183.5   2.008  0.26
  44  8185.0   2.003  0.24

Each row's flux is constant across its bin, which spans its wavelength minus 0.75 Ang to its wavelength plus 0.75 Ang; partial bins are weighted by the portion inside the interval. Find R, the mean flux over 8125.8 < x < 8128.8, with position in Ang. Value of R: 3.74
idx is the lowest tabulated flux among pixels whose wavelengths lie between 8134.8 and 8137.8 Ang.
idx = 1.828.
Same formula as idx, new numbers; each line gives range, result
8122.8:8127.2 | 1.621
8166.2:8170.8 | 1.802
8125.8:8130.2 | 1.28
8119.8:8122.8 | 1.734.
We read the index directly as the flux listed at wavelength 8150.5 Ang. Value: 1.987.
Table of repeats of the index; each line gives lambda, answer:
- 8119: 2.15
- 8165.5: 2.098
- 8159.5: 3.242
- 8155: 2.151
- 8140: 2.214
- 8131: 1.864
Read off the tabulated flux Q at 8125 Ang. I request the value 1.621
